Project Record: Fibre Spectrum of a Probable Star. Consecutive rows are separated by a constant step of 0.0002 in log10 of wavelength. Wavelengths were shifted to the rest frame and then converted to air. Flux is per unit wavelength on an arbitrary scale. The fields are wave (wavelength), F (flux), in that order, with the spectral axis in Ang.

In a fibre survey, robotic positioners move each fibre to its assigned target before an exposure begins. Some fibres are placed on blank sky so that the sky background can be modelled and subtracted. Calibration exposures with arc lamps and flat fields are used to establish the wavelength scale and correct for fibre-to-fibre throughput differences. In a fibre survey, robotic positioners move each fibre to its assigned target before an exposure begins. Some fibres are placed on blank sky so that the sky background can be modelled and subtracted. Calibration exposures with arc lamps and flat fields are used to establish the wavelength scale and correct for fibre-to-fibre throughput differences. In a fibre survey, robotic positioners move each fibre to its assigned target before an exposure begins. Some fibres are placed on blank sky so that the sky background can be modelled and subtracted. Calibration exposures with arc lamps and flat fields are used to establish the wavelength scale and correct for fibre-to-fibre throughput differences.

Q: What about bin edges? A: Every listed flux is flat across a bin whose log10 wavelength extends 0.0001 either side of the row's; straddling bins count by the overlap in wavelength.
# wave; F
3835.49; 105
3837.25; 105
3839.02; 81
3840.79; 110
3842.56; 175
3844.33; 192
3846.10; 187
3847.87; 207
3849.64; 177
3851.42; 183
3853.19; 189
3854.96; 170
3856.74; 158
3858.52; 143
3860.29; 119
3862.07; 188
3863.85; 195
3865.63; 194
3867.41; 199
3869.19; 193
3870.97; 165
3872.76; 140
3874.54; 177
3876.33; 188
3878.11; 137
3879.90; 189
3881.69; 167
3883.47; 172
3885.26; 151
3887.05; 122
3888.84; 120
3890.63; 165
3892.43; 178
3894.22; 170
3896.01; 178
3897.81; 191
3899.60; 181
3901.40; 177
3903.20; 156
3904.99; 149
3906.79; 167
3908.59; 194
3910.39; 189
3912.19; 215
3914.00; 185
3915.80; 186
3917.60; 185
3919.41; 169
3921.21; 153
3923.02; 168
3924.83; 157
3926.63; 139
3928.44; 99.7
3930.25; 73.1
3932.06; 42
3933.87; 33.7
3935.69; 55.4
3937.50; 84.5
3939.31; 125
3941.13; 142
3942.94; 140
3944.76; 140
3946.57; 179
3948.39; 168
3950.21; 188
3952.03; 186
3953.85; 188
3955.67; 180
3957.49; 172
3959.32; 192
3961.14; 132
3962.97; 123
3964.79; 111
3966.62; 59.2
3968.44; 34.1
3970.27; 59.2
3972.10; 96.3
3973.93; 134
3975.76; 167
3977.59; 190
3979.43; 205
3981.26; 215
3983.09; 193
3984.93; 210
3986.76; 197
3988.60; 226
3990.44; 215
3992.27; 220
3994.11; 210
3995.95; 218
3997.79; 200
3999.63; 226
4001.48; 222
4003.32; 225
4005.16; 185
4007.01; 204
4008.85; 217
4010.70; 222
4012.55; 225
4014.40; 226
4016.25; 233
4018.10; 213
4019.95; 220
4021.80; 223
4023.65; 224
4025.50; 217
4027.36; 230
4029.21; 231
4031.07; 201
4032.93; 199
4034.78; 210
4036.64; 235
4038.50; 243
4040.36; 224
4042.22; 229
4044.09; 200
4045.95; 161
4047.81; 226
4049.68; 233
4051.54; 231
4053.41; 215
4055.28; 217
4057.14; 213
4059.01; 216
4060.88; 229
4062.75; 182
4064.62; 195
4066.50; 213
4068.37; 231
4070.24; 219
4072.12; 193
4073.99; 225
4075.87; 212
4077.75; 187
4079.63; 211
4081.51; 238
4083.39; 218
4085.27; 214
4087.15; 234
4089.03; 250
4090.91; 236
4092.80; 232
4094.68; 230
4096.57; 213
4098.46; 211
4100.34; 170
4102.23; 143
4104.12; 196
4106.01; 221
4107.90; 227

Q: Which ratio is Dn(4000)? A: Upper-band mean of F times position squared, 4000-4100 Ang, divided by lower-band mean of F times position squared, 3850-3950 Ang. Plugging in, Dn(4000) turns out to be 1.50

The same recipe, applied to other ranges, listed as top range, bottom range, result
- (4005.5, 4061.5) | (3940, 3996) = 1.38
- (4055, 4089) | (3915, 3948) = 1.82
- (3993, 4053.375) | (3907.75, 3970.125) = 1.63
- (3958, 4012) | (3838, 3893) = 1.14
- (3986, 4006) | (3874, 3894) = 1.41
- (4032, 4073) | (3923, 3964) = 1.68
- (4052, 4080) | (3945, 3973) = 1.61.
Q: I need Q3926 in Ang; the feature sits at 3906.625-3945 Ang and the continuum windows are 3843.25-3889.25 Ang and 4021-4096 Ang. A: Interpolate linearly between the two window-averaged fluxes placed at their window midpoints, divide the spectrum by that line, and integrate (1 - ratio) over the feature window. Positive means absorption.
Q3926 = 9.8 Ang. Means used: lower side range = 171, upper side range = 218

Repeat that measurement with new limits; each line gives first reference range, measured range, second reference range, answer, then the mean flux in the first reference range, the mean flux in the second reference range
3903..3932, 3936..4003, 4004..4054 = 7.96 Ang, 158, 218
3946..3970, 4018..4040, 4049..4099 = -3.63 Ang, 144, 218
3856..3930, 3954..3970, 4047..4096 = 5.21 Ang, 167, 219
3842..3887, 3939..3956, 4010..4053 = 2.77 Ang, 173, 220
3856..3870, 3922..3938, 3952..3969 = 5.79 Ang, 174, 137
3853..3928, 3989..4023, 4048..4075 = -2.84 Ang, 169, 215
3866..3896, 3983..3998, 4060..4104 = -1.60 Ang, 165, 212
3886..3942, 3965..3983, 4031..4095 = 4.60 Ang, 147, 217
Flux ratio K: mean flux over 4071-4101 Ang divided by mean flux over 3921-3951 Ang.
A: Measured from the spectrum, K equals 1.79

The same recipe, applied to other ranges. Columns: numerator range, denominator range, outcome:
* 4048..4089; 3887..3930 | 1.31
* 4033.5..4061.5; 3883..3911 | 1.32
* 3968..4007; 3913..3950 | 1.40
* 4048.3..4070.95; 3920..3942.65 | 2.01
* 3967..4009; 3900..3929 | 1.09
